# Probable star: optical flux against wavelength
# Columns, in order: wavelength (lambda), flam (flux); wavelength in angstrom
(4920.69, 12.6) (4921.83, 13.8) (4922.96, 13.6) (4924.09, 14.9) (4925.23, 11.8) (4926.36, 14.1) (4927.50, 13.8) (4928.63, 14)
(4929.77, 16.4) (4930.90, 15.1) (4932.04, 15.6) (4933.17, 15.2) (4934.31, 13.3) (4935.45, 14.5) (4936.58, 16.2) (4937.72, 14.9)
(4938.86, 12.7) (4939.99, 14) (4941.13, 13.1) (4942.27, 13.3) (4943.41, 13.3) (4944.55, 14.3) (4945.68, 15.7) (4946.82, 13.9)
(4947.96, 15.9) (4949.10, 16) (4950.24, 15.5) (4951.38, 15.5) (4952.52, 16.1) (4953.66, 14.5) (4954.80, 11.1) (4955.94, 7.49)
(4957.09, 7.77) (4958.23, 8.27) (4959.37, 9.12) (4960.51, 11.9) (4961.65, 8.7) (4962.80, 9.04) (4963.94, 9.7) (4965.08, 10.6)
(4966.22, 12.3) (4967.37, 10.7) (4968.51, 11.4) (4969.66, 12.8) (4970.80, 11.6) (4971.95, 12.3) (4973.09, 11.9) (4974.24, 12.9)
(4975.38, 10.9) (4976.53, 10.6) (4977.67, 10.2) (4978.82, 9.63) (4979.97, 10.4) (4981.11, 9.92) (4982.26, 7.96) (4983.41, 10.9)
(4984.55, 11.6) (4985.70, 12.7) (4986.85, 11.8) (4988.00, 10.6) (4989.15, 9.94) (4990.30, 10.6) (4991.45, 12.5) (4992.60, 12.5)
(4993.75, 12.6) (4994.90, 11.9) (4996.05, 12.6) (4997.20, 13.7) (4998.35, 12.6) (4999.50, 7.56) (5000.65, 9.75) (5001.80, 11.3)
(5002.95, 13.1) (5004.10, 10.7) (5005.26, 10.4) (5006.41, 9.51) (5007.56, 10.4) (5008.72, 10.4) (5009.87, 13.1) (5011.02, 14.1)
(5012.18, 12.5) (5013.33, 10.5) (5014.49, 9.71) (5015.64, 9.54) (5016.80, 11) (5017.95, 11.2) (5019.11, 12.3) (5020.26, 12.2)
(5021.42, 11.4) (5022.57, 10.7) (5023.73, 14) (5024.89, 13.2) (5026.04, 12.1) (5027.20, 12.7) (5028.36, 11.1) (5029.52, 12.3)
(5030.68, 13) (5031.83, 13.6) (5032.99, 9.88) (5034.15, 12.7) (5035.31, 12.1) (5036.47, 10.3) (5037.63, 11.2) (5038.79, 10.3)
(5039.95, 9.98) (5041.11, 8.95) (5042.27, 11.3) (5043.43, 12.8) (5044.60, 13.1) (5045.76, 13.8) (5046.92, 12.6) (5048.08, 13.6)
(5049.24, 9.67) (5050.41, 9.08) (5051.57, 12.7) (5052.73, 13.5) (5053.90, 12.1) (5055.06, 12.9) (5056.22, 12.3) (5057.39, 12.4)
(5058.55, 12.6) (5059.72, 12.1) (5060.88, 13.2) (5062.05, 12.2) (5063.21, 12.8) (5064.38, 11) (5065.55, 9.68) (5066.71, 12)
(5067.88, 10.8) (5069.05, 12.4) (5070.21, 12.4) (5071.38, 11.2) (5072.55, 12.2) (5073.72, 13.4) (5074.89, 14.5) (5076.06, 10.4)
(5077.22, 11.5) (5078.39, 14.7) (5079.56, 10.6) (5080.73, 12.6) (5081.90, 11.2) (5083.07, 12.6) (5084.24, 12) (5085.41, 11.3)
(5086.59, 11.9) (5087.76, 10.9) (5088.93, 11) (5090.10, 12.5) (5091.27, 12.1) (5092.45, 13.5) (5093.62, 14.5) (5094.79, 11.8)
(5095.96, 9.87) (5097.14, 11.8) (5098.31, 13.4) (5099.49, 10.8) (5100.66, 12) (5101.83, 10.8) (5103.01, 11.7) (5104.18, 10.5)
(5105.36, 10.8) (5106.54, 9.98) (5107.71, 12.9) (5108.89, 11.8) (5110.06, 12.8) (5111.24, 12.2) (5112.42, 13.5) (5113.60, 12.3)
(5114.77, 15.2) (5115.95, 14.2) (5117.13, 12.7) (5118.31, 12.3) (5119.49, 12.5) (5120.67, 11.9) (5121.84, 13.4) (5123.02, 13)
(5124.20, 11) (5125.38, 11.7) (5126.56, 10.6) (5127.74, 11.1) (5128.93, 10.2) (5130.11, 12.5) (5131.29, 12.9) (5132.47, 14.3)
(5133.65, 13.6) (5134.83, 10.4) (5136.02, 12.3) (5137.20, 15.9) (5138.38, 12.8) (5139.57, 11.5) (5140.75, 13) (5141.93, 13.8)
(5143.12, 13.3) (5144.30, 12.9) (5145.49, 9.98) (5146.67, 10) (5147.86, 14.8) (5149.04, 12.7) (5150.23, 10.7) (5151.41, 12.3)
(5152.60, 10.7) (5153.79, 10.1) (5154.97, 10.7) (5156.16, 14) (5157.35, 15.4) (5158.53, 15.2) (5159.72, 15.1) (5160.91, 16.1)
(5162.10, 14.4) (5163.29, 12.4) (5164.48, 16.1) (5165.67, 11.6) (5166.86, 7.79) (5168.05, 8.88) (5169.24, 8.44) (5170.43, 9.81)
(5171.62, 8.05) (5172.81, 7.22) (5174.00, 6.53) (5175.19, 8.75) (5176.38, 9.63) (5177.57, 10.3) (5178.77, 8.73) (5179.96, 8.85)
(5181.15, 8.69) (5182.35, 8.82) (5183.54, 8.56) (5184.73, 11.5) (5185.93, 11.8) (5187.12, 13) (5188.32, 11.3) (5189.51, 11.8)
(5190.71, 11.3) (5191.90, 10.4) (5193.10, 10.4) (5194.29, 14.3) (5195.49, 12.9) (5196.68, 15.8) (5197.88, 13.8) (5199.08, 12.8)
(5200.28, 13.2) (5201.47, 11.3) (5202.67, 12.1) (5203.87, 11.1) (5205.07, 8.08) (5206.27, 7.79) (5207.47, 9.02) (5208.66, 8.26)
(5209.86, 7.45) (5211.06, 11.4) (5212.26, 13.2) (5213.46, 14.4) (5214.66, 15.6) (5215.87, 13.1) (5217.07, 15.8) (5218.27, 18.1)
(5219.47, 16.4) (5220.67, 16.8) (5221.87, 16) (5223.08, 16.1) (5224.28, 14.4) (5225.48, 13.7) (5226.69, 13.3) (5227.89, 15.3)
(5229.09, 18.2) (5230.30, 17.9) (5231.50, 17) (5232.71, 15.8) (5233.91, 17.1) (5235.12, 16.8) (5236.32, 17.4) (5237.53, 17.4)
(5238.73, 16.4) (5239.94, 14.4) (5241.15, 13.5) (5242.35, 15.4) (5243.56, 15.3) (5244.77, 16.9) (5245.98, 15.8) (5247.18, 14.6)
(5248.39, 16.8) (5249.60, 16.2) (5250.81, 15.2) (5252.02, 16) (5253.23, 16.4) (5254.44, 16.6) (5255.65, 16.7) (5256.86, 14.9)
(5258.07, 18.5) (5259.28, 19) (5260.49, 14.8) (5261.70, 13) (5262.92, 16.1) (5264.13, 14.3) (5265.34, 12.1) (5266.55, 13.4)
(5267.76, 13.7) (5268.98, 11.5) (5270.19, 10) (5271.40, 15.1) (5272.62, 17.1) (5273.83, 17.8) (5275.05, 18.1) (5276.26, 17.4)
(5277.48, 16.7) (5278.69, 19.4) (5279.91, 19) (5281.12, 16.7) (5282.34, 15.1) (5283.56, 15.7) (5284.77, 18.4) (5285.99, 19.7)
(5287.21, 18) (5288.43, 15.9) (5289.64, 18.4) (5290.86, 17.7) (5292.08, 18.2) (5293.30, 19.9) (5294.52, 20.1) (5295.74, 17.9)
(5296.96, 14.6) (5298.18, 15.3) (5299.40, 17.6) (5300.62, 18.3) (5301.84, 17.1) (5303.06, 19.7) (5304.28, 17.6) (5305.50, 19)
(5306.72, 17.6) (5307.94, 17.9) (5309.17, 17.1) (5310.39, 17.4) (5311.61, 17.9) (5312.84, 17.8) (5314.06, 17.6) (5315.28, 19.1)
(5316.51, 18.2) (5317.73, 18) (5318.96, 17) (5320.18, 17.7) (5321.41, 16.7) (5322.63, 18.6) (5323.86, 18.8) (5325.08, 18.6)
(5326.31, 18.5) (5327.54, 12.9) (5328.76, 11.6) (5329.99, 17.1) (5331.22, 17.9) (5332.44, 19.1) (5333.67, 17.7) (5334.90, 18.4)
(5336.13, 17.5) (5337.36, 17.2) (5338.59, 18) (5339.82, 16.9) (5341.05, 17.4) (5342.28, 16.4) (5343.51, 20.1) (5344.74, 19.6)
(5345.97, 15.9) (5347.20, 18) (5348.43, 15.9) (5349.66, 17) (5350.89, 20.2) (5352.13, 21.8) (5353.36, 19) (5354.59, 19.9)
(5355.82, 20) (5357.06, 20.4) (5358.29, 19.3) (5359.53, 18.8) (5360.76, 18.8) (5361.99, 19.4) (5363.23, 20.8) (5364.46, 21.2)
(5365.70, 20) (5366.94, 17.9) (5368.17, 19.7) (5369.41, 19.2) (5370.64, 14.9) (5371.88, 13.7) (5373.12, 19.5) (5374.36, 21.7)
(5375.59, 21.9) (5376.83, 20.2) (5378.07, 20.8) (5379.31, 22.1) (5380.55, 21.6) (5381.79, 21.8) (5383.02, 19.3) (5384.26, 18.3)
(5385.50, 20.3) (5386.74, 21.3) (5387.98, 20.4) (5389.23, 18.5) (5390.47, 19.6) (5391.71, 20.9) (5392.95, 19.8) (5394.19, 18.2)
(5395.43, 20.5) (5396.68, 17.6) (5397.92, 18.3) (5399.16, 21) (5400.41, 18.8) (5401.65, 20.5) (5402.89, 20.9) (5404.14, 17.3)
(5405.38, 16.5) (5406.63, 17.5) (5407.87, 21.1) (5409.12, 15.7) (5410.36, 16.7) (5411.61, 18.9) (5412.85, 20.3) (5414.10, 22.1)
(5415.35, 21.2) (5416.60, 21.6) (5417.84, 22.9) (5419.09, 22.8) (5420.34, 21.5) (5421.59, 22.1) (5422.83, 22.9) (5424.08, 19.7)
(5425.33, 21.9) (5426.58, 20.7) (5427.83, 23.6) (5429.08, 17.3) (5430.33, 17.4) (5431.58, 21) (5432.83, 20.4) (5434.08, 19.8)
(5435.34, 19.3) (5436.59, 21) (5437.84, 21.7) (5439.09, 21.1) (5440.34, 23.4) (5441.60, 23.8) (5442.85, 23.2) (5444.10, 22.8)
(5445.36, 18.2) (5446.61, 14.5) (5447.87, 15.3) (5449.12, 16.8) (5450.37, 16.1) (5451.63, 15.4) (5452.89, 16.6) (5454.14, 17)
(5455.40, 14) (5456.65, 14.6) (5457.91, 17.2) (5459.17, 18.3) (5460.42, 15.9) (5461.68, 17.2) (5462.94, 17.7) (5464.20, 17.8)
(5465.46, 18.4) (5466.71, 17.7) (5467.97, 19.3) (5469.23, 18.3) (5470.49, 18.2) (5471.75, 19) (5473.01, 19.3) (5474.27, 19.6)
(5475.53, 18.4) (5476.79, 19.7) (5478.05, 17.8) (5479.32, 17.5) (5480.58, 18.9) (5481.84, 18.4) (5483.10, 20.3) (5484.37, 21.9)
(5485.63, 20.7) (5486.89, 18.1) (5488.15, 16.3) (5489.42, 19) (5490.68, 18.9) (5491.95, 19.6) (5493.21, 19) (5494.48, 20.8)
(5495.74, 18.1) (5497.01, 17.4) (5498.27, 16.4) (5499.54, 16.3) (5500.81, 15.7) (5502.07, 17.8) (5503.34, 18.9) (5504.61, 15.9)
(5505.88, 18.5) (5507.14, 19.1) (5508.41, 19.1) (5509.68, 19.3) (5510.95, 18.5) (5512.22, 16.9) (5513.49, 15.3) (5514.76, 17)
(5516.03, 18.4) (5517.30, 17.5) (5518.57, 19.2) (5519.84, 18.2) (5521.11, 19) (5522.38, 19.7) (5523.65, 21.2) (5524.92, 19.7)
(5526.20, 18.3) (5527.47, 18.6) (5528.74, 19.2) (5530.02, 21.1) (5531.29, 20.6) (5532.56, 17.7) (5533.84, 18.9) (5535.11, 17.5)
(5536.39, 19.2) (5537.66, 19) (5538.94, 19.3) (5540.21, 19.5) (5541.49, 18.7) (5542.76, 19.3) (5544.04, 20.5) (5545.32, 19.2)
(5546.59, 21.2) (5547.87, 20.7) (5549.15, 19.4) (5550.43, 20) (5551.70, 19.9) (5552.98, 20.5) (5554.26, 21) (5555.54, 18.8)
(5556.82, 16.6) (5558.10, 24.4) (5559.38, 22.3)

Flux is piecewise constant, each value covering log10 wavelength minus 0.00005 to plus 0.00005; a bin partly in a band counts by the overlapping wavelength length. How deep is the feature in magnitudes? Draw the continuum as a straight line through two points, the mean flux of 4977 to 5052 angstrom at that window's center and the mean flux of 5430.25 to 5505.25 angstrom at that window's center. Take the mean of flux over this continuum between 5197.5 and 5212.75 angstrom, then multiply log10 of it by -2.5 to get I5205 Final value 0.324 mag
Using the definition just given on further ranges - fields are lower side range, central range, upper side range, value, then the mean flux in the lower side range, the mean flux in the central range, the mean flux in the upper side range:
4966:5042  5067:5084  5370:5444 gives 0.066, 11.4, 12.2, 20.2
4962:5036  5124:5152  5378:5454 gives 0.159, 11.4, 12.3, 19.9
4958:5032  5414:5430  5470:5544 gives -0.226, 11.3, 21.5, 18.7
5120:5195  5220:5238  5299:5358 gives -0.141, 11.6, 16.2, 17.9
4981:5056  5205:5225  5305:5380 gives 0.189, 11.6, 13.2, 18.4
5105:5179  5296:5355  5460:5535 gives -0.156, 11.9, 17.7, 18.5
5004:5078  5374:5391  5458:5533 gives -0.218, 11.8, 20.5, 18.5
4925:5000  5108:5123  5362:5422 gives 0.161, 12.3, 12.9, 19.8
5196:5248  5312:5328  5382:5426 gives -0.023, 14.3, 17.7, 19.9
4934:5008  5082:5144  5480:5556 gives 0.120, 11.9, 12.3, 18.9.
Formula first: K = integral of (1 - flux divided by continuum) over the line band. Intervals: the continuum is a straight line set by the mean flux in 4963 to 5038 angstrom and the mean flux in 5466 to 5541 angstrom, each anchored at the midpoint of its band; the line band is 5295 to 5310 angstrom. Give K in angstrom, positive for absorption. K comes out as -1.7 angstrom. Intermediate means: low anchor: 11.4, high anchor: 18.6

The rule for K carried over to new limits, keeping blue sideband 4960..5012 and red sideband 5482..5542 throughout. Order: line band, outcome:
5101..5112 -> 1.14 angstrom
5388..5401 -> -1.85 angstrom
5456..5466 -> 0.44 angstrom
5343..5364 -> -3.52 angstrom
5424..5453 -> -3.47 angstrom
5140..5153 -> 1.19 angstrom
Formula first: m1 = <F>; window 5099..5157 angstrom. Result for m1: 12.2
